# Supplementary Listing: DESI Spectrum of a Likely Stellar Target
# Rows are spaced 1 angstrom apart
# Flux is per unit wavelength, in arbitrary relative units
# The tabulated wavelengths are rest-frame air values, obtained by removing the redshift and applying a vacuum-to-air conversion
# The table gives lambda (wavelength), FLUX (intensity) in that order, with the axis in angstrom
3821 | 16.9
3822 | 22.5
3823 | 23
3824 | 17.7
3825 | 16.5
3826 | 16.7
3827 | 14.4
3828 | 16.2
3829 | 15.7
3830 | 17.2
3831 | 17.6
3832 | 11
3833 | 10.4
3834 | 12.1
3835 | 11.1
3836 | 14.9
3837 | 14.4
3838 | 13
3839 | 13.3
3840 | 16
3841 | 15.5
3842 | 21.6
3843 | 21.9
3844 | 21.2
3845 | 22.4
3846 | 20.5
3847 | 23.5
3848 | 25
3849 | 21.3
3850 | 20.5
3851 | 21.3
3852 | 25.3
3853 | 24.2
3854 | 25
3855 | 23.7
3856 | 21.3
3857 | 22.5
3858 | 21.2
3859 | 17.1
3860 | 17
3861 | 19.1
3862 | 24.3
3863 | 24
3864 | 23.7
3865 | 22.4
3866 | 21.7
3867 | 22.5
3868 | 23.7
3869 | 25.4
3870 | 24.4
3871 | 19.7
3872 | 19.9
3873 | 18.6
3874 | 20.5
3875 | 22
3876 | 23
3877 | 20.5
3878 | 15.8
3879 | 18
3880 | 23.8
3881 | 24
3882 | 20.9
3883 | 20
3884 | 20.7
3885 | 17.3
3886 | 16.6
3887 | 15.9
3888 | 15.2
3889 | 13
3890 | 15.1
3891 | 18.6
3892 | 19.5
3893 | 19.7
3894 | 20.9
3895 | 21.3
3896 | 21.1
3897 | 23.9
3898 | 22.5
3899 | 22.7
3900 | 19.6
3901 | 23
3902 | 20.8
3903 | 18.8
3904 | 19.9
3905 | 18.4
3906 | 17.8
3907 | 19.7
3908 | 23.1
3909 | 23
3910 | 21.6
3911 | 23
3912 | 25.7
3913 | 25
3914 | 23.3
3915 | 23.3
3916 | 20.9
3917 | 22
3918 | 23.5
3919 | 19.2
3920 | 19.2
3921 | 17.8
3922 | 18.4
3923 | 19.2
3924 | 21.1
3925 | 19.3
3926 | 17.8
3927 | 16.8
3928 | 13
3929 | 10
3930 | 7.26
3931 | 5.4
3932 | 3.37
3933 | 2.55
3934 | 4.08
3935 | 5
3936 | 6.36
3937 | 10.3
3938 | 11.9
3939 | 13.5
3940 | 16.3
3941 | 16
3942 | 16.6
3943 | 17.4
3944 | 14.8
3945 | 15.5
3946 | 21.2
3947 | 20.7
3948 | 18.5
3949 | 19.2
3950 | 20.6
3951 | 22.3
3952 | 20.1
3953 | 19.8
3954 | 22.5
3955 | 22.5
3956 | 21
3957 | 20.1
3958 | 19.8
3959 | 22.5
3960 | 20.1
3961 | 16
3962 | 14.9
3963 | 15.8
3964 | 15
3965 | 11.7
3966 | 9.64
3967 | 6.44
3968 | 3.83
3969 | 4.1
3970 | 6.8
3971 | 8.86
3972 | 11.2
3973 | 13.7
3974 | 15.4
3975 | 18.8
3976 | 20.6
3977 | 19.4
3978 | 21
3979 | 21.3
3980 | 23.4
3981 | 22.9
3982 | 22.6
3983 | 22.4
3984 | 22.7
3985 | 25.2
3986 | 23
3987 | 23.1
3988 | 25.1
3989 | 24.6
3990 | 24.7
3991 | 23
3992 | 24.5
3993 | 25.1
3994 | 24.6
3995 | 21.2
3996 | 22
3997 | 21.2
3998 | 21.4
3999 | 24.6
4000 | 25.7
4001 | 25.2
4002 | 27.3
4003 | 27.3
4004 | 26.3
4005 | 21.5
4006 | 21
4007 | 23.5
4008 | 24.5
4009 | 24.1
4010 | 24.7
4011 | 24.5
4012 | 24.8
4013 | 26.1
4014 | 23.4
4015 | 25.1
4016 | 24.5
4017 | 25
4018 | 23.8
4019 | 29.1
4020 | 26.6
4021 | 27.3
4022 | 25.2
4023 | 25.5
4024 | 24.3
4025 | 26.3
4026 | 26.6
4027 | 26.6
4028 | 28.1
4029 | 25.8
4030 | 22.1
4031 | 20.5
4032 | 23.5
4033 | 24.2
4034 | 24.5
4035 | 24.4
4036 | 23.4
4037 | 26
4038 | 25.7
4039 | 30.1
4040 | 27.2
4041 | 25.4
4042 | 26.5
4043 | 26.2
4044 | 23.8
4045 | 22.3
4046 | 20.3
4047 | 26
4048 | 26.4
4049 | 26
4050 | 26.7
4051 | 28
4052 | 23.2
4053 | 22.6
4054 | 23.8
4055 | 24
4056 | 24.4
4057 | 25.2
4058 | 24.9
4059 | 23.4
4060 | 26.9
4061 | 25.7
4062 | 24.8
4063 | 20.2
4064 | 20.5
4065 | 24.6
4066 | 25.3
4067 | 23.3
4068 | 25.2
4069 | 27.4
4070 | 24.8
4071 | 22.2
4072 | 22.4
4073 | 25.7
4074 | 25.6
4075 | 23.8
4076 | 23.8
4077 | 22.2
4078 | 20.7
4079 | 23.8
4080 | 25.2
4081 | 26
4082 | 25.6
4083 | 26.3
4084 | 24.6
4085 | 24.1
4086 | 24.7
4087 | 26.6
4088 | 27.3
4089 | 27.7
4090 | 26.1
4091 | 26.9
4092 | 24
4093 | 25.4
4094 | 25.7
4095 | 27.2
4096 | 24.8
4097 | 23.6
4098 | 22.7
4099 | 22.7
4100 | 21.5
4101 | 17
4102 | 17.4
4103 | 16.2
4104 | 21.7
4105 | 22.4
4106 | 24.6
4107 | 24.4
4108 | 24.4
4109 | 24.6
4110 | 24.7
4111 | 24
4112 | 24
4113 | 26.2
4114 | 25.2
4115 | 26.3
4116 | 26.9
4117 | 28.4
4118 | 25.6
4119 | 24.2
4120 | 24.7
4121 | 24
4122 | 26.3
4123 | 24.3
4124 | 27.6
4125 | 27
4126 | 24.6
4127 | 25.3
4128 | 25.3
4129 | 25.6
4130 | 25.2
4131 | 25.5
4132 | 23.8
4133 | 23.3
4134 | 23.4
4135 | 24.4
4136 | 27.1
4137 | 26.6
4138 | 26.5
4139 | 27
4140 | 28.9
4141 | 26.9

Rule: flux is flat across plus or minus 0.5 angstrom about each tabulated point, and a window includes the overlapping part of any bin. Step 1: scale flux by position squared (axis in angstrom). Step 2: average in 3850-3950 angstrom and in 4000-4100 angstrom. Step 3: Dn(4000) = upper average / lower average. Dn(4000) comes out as 1.4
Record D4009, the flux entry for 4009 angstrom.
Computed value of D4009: 24.1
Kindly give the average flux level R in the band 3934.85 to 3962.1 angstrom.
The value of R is 17.5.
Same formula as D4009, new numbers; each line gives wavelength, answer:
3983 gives 22.4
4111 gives 24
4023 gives 25.5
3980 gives 23.4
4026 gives 26.6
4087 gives 26.6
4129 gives 25.6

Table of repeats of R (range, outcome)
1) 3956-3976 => 13.8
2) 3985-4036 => 24.5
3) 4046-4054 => 25.1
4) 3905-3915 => 22.3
